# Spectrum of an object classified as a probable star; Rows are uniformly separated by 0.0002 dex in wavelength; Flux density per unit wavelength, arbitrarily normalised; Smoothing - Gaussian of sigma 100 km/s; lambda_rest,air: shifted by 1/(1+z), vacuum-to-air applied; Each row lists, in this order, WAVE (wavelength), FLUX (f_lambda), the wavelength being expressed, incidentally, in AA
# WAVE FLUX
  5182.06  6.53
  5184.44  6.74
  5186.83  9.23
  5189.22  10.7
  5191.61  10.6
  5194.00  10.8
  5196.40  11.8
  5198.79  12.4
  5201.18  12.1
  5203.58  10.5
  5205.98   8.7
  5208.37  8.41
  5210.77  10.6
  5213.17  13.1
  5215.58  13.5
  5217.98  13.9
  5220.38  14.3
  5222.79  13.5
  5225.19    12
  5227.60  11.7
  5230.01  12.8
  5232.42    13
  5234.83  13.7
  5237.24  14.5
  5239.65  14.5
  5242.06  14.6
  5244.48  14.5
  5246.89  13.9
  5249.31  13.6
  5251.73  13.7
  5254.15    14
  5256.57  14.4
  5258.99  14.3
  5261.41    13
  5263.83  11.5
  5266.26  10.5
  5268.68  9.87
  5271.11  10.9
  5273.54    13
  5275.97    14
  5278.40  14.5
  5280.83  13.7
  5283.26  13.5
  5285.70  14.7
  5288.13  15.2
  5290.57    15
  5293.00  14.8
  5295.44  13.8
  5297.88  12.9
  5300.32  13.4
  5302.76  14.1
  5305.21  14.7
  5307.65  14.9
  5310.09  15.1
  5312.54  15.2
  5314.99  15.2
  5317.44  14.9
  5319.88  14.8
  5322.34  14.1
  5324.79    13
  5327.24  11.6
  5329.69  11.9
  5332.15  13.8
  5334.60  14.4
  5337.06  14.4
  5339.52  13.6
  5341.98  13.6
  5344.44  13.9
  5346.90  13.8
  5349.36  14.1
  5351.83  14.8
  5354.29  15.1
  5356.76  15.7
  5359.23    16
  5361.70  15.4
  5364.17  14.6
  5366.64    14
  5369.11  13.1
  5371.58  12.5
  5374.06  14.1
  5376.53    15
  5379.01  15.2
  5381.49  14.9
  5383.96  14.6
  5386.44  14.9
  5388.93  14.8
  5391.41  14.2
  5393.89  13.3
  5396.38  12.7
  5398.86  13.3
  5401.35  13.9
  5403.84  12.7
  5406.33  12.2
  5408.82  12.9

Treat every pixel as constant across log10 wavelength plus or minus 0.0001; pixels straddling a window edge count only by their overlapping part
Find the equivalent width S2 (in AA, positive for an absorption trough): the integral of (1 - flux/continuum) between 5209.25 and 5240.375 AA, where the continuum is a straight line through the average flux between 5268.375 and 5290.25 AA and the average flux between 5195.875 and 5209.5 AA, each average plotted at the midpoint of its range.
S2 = -4.5 AA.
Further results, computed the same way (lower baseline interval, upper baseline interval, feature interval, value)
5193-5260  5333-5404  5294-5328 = -1.22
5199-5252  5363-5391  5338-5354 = -0.03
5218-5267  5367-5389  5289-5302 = -0.23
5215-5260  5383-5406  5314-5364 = -1.75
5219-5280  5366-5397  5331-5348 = -0.11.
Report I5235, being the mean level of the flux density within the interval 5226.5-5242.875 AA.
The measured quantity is 13.5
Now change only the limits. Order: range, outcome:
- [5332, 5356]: 14.2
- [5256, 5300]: 13.3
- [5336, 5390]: 14.5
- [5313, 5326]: 14.4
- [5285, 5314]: 14.5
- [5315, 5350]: 13.8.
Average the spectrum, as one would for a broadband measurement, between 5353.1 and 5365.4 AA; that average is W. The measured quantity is 15.4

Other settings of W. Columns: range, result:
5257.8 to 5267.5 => 12.3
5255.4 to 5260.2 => 14.4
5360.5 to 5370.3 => 14.3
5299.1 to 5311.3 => 14.4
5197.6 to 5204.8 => 11.7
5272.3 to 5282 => 13.8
